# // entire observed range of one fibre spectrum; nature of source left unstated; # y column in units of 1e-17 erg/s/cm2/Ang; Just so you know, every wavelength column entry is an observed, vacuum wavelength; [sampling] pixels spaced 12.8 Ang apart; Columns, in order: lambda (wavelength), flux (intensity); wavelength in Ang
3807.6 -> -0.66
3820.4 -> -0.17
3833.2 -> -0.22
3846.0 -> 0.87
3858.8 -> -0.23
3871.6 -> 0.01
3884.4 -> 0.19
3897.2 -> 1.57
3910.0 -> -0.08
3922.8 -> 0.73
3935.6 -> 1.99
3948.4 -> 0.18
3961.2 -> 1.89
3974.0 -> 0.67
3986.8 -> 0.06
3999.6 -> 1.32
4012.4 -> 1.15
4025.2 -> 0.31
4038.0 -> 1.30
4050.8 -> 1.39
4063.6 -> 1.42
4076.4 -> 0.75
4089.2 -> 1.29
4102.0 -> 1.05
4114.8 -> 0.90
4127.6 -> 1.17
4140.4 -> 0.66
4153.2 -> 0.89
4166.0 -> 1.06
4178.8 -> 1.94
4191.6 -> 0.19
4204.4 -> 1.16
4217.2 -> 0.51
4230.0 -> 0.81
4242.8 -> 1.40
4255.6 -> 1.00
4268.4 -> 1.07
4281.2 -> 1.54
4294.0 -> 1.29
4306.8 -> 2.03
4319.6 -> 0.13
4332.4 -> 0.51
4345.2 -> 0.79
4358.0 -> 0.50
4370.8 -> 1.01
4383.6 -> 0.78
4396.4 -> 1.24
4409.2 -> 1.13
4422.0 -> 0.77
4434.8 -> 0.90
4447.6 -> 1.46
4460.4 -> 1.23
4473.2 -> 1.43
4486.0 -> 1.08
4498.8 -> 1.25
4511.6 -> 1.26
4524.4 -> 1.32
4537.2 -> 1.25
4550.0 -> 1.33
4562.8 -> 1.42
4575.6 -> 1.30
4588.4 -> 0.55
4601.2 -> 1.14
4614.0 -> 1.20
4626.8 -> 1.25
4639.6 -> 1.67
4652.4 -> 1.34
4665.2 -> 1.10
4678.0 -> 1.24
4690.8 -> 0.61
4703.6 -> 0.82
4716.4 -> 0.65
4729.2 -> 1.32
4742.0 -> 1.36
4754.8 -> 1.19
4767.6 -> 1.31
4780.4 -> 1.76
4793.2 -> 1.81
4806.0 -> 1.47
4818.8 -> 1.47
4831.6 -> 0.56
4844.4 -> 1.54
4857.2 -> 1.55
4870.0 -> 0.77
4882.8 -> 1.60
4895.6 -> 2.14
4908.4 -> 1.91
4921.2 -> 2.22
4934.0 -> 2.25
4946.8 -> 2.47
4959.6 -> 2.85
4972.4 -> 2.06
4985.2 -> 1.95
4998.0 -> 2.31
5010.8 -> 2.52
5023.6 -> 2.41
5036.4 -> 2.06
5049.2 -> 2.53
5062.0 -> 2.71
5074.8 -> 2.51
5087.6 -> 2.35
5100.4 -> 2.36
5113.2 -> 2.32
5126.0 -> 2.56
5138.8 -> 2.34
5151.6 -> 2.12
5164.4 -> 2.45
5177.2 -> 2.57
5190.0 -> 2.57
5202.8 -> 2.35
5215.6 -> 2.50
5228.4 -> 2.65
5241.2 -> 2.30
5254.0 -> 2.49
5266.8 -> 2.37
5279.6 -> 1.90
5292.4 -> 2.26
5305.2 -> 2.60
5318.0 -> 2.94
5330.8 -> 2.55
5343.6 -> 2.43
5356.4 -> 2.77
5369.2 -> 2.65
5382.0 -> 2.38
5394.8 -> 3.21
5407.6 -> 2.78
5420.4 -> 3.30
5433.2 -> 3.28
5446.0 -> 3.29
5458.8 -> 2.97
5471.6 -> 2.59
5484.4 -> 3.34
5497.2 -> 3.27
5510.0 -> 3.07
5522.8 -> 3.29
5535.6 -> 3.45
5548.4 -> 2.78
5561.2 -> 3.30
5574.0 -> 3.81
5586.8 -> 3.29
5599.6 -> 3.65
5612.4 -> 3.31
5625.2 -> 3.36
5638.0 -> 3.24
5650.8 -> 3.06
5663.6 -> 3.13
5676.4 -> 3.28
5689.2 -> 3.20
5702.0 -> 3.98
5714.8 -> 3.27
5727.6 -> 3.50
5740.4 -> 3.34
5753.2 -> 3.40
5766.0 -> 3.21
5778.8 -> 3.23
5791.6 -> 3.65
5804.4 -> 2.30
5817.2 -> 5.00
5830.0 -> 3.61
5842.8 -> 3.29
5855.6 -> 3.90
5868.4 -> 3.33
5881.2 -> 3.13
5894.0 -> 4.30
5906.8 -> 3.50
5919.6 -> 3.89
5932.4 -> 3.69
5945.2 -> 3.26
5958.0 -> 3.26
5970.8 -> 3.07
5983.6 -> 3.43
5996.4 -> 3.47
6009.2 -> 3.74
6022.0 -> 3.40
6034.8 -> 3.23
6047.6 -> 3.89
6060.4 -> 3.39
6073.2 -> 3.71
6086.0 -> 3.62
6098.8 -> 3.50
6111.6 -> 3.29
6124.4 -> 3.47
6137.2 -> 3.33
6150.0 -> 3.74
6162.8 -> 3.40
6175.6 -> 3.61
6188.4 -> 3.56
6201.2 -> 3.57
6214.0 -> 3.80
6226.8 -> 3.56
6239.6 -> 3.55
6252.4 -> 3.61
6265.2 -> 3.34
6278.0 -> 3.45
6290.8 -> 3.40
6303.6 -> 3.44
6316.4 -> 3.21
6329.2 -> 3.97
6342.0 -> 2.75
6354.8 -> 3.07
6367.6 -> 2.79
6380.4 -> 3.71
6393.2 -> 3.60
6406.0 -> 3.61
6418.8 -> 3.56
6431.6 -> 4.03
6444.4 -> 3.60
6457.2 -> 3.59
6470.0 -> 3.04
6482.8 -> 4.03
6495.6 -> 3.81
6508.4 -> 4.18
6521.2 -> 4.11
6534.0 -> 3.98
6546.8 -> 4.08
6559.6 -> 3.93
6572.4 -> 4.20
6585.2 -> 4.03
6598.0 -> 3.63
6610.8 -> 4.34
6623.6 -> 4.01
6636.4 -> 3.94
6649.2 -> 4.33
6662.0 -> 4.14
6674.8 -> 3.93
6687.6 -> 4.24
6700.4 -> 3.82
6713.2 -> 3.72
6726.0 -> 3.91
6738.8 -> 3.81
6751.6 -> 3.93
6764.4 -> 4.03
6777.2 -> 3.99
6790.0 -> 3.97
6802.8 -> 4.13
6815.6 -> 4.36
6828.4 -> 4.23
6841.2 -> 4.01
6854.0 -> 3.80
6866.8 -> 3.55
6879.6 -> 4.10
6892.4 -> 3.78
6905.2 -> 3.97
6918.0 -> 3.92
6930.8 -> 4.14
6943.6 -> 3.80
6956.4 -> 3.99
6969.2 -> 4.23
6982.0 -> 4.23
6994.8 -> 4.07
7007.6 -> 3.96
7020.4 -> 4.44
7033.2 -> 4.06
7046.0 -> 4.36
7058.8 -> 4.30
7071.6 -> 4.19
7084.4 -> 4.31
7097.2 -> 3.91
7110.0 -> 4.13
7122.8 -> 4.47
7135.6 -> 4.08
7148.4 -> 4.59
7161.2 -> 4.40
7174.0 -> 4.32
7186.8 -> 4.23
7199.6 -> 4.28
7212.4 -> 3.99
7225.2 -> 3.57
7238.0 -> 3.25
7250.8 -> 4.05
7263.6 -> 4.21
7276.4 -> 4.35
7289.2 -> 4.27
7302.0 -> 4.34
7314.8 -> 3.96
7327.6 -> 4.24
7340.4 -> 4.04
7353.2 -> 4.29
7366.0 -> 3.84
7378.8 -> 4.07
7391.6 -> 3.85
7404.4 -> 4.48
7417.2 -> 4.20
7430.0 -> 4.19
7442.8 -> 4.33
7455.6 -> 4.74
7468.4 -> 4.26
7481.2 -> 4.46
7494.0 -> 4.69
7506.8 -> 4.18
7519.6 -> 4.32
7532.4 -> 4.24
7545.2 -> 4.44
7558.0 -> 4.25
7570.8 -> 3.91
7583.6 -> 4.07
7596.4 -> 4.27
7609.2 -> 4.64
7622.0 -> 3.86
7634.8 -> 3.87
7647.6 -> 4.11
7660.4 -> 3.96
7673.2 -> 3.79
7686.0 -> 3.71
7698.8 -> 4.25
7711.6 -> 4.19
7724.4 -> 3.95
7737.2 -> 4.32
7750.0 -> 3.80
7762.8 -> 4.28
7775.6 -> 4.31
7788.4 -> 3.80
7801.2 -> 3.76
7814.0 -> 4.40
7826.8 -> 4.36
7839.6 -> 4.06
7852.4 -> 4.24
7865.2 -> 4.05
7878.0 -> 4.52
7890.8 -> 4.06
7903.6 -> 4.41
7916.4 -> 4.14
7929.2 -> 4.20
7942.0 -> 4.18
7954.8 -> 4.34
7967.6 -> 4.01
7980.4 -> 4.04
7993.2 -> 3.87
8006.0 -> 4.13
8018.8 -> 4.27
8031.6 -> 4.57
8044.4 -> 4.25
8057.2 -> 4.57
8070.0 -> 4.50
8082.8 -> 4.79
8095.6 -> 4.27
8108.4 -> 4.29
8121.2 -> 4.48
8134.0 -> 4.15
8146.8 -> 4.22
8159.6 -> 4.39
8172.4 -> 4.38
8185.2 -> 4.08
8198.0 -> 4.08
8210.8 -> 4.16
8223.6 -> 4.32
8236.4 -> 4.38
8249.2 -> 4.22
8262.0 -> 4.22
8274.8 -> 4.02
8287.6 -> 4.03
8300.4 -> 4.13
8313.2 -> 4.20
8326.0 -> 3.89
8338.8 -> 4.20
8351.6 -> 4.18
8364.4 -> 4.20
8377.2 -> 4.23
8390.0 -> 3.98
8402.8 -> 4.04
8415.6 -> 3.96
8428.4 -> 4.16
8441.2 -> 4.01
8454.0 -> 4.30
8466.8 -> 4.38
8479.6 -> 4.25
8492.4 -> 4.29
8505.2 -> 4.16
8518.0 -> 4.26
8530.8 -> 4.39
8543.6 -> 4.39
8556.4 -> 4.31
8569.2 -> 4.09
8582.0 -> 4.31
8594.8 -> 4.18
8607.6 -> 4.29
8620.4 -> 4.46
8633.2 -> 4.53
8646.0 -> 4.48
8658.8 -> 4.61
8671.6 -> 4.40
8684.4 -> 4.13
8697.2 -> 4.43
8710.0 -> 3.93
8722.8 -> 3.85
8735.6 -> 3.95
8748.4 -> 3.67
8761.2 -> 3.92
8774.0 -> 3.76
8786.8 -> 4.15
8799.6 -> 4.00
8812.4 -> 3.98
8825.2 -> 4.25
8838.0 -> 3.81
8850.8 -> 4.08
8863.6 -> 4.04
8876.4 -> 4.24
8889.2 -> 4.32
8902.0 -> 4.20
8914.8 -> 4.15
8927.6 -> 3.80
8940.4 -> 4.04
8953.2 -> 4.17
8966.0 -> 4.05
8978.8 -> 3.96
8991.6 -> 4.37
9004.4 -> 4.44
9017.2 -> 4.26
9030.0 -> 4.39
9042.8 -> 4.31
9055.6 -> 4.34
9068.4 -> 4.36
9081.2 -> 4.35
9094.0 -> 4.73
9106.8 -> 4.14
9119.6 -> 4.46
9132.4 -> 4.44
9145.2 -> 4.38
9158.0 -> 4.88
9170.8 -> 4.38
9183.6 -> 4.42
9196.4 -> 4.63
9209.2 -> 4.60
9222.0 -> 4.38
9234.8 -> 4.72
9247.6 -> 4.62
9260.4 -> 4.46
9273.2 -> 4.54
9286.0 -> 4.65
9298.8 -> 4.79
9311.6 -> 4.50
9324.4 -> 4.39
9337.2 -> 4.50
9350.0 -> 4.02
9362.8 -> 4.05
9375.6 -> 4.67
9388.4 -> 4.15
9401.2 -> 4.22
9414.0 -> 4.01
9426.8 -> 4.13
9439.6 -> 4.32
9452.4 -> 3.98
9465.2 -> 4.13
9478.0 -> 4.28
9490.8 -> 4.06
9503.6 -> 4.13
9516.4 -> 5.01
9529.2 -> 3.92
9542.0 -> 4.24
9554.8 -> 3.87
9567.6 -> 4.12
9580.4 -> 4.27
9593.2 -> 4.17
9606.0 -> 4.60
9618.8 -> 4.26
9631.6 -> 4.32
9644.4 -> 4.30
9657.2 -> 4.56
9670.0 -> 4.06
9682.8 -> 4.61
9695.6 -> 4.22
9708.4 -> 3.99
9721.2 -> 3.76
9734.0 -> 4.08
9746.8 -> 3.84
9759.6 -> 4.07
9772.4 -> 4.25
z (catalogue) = 0.23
